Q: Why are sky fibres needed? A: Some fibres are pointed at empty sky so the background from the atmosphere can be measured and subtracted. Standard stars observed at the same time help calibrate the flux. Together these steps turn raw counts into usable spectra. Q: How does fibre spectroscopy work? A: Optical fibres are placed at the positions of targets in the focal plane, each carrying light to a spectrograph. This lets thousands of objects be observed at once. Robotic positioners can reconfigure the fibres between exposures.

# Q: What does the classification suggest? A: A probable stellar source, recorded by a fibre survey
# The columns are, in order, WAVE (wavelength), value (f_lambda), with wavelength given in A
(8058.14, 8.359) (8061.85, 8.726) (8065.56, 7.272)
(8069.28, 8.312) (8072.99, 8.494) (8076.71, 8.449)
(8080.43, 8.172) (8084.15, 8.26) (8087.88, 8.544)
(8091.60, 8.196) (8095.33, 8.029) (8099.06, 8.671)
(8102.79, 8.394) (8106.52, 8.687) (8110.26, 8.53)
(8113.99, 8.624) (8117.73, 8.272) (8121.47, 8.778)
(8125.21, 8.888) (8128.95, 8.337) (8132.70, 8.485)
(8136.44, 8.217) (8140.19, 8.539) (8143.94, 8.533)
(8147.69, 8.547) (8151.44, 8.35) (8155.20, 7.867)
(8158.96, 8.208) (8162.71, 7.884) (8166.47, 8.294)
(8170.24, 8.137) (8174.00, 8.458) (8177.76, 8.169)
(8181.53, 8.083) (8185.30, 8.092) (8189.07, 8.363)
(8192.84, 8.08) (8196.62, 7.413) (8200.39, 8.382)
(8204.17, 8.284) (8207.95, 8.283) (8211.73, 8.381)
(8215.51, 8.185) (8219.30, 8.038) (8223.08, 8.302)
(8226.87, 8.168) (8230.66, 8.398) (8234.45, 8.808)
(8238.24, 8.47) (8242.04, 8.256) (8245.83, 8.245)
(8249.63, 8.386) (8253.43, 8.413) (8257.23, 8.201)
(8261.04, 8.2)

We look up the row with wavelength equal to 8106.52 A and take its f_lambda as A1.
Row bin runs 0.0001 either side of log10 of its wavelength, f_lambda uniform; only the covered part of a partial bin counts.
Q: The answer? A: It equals 8.687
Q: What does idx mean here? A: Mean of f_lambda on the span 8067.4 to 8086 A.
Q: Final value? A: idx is 8.34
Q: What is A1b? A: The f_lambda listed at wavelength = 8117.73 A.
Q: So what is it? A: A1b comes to 8.272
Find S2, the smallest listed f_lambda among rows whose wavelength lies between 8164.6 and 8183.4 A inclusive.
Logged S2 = 8.083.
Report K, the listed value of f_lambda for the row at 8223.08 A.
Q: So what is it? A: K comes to 8.302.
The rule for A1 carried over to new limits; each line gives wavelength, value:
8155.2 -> 7.867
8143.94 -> 8.533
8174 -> 8.458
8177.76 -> 8.169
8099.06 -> 8.671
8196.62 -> 7.413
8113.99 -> 8.624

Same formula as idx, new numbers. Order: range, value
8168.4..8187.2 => 8.19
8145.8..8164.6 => 8.17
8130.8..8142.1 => 8.41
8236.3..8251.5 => 8.34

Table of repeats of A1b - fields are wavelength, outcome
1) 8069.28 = 8.312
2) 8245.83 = 8.245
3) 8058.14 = 8.359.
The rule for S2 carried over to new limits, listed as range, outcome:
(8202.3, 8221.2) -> 8.038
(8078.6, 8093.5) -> 8.172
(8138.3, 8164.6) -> 7.867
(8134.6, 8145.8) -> 8.217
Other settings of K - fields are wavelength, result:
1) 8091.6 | 8.196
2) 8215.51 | 8.185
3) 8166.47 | 8.294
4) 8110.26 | 8.53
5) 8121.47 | 8.778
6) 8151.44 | 8.35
